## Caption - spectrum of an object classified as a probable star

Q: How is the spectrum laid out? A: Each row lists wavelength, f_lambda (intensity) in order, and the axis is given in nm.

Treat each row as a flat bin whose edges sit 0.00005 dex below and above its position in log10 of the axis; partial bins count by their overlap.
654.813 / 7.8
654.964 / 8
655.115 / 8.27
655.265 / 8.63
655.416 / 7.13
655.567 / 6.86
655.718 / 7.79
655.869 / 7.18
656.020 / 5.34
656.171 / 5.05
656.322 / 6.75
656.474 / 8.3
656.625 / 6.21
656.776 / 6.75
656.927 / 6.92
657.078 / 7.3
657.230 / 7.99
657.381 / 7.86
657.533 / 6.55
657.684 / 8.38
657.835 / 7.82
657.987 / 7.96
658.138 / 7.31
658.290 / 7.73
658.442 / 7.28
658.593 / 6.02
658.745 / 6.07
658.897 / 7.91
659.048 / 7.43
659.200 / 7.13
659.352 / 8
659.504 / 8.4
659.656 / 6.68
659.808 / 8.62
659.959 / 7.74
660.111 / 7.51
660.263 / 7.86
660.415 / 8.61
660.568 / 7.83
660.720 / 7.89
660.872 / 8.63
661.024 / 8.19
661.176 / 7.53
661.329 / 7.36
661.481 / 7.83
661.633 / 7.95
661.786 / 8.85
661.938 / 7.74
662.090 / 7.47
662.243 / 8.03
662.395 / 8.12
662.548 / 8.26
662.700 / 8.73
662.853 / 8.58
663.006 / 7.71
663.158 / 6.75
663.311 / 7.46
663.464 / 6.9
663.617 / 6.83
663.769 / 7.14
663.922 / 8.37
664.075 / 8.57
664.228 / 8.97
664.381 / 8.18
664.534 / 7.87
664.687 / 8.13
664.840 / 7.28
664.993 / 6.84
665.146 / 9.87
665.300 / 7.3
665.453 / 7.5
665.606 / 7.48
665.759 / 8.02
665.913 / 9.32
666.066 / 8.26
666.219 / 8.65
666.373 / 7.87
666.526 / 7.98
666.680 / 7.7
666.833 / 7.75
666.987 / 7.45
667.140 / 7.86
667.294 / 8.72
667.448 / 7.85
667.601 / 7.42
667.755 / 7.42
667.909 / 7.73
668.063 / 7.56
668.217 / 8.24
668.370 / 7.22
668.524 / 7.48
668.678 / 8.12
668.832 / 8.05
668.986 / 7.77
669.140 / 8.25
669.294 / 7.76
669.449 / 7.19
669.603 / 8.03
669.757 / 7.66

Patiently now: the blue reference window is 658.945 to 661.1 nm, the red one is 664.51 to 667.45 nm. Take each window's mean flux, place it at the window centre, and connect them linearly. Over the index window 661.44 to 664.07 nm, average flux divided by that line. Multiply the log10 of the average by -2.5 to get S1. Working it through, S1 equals 0.02 mag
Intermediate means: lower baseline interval 7.9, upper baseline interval 7.99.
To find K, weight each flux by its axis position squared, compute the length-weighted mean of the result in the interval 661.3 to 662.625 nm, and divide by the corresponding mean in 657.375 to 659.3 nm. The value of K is 1.10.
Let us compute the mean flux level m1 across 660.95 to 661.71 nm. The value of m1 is 7.77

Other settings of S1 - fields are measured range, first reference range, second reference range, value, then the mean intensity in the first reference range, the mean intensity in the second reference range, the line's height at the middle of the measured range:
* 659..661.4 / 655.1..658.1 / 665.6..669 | -0.05 mag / 7.23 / 7.92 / 7.47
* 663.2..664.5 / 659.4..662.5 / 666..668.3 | 0.02 mag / 7.95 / 7.9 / 7.92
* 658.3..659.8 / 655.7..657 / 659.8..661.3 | 0.03 mag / 6.65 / 7.99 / 7.51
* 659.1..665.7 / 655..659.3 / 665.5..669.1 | -0.04 mag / 7.22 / 7.91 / 7.58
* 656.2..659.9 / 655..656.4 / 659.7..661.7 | 0.01 mag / 7.03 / 7.95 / 7.46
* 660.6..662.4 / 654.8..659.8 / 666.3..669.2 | -0.06 mag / 7.31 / 7.81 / 7.51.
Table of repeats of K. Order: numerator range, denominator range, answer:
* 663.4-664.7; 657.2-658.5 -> 1.05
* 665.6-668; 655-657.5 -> 1.15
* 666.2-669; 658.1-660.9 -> 1.05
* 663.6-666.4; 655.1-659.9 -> 1.13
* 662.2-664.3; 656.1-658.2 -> 1.11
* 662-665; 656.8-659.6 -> 1.07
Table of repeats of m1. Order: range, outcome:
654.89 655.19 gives 8.14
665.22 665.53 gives 7.41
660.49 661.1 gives 8.13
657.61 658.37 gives 7.83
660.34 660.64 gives 8.2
